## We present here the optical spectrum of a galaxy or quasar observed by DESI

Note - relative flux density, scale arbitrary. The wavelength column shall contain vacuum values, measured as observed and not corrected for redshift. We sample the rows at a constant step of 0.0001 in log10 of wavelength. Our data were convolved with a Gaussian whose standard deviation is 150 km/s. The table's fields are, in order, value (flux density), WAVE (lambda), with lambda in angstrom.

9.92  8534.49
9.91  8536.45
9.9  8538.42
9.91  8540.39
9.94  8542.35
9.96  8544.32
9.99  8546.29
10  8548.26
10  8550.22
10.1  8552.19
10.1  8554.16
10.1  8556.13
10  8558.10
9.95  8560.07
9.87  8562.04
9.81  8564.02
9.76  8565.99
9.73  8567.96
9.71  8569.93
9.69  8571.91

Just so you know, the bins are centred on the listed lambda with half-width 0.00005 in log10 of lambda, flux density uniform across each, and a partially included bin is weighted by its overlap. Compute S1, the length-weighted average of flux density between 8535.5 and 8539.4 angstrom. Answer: 9.89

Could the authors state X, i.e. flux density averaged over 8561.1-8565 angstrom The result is 9.82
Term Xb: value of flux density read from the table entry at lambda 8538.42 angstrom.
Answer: 9.9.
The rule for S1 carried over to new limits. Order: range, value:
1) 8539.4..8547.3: 9.94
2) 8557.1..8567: 9.88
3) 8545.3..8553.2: 10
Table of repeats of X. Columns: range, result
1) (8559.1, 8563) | 9.91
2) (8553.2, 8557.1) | 10.1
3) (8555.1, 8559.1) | 10.1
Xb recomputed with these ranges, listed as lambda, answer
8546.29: 9.99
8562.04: 9.87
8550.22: 10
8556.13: 10.1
